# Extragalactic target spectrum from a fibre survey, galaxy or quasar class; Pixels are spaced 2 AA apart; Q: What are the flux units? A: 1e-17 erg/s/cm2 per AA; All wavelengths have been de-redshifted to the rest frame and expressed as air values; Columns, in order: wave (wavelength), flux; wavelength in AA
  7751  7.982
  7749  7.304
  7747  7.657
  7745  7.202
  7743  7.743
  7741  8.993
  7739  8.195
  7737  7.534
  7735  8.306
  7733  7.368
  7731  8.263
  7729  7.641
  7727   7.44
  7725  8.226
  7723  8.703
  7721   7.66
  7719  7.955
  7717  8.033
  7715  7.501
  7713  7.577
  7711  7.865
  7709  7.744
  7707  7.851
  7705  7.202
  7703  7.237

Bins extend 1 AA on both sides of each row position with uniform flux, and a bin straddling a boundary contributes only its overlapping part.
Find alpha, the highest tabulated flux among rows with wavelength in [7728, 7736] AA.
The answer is 8.306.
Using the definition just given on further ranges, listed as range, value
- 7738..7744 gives 8.993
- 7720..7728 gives 8.703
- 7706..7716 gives 7.865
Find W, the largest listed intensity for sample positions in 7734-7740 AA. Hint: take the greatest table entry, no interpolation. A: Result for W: 8.306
